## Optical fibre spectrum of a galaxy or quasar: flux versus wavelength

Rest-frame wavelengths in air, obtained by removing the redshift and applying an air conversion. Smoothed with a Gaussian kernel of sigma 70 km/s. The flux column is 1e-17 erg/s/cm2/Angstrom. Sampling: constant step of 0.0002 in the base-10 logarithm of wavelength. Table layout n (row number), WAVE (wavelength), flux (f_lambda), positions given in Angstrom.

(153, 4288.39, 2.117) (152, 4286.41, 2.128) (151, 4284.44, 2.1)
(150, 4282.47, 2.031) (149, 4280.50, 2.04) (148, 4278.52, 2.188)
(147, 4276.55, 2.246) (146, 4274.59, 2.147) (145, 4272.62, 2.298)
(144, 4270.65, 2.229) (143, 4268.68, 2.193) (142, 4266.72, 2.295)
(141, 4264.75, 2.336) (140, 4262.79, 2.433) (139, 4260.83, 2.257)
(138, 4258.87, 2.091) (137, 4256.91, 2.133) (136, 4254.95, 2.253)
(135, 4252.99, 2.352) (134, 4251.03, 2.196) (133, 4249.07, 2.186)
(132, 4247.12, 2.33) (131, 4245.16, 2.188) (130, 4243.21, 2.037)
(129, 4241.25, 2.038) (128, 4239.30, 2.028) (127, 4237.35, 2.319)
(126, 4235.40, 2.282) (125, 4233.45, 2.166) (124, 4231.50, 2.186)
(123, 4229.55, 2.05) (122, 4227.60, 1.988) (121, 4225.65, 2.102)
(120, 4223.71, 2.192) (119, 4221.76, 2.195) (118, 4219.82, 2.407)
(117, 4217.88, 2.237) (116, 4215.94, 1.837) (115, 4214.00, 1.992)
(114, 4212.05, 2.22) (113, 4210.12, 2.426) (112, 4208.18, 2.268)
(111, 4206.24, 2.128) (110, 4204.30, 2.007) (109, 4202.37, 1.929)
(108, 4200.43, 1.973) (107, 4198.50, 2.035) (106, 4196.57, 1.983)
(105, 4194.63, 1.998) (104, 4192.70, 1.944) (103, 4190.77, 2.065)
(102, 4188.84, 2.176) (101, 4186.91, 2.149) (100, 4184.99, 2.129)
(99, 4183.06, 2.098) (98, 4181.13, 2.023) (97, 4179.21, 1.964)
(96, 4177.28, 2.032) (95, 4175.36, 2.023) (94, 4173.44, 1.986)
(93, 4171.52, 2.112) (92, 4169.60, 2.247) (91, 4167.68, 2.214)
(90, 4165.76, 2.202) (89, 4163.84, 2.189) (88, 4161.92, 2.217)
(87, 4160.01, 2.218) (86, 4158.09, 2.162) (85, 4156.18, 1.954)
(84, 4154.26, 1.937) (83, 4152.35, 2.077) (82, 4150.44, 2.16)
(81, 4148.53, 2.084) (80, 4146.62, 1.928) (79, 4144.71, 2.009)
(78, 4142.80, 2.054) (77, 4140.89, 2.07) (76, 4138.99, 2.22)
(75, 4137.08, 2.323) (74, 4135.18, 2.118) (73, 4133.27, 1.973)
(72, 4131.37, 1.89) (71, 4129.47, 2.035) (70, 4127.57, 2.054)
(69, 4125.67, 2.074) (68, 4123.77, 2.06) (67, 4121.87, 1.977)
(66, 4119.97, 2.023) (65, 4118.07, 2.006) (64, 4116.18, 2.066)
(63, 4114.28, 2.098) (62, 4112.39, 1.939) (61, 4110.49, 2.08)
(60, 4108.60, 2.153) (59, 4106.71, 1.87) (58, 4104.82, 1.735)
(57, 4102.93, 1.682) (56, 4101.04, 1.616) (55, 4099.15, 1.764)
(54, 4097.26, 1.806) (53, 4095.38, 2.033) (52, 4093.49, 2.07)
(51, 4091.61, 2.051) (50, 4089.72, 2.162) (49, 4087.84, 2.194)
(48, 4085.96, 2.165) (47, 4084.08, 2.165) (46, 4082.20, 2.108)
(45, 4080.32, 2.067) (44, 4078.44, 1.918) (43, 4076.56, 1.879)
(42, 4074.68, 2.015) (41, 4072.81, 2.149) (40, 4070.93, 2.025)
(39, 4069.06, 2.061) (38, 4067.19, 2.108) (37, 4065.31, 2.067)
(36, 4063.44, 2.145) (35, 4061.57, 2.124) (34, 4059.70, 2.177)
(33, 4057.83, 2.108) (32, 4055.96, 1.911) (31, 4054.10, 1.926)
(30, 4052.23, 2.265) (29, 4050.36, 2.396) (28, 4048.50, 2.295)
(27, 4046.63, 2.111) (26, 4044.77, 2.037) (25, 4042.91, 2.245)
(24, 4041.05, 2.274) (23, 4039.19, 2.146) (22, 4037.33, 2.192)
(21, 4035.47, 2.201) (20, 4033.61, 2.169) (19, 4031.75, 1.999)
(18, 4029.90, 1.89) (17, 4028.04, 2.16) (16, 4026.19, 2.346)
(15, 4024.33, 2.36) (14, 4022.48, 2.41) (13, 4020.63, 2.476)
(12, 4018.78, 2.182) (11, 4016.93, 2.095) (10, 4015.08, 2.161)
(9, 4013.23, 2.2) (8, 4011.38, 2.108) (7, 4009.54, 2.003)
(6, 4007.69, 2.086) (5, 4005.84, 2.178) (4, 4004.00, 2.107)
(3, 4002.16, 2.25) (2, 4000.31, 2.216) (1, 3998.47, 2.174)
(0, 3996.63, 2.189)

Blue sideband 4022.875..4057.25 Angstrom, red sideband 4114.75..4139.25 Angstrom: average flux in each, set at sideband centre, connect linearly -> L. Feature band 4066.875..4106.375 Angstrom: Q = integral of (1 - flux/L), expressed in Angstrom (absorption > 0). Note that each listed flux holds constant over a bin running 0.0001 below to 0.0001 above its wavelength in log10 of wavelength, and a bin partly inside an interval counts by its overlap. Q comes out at 2.3 Angstrom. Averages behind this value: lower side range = 2.17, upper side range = 2.06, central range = 1.99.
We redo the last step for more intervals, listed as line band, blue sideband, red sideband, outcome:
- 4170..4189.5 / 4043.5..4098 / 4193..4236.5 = 0.3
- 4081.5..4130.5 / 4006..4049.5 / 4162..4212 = 3.2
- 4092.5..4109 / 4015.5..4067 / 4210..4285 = 2.5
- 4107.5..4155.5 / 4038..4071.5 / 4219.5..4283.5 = 2.3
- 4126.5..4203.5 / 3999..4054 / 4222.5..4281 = 4.1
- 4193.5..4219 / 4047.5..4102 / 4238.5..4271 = 1.1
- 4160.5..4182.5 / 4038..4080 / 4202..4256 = 0.3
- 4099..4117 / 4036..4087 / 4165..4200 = 1.7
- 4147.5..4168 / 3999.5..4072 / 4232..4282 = 0.6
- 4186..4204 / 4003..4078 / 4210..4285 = 1.2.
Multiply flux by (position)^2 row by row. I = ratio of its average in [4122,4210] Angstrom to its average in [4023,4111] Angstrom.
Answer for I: 1.05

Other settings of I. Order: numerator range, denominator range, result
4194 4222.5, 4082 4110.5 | 1.13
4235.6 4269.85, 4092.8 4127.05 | 1.22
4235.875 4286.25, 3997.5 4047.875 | 1.13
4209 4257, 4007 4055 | 1.10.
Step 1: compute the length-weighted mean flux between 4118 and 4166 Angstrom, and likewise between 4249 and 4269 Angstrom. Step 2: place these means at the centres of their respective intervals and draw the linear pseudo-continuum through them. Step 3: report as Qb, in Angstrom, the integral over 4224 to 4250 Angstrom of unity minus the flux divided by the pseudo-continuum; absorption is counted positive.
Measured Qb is 0.8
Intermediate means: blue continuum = 2.08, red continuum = 2.25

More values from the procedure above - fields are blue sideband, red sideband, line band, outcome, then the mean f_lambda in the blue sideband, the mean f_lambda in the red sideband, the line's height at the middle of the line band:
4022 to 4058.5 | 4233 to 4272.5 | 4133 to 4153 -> 0.89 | 2.17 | 2.22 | 2.19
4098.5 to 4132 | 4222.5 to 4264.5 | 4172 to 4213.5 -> 0.39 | 1.95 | 2.18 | 2.09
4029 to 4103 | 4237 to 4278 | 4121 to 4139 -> 0.47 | 2.07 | 2.22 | 2.12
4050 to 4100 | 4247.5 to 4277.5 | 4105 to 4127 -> 0.87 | 2.07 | 2.25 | 2.1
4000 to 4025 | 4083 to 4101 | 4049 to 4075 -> -0.24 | 2.2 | 2.02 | 2.09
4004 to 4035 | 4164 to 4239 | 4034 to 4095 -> 1.20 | 2.17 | 2.11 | 2.16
